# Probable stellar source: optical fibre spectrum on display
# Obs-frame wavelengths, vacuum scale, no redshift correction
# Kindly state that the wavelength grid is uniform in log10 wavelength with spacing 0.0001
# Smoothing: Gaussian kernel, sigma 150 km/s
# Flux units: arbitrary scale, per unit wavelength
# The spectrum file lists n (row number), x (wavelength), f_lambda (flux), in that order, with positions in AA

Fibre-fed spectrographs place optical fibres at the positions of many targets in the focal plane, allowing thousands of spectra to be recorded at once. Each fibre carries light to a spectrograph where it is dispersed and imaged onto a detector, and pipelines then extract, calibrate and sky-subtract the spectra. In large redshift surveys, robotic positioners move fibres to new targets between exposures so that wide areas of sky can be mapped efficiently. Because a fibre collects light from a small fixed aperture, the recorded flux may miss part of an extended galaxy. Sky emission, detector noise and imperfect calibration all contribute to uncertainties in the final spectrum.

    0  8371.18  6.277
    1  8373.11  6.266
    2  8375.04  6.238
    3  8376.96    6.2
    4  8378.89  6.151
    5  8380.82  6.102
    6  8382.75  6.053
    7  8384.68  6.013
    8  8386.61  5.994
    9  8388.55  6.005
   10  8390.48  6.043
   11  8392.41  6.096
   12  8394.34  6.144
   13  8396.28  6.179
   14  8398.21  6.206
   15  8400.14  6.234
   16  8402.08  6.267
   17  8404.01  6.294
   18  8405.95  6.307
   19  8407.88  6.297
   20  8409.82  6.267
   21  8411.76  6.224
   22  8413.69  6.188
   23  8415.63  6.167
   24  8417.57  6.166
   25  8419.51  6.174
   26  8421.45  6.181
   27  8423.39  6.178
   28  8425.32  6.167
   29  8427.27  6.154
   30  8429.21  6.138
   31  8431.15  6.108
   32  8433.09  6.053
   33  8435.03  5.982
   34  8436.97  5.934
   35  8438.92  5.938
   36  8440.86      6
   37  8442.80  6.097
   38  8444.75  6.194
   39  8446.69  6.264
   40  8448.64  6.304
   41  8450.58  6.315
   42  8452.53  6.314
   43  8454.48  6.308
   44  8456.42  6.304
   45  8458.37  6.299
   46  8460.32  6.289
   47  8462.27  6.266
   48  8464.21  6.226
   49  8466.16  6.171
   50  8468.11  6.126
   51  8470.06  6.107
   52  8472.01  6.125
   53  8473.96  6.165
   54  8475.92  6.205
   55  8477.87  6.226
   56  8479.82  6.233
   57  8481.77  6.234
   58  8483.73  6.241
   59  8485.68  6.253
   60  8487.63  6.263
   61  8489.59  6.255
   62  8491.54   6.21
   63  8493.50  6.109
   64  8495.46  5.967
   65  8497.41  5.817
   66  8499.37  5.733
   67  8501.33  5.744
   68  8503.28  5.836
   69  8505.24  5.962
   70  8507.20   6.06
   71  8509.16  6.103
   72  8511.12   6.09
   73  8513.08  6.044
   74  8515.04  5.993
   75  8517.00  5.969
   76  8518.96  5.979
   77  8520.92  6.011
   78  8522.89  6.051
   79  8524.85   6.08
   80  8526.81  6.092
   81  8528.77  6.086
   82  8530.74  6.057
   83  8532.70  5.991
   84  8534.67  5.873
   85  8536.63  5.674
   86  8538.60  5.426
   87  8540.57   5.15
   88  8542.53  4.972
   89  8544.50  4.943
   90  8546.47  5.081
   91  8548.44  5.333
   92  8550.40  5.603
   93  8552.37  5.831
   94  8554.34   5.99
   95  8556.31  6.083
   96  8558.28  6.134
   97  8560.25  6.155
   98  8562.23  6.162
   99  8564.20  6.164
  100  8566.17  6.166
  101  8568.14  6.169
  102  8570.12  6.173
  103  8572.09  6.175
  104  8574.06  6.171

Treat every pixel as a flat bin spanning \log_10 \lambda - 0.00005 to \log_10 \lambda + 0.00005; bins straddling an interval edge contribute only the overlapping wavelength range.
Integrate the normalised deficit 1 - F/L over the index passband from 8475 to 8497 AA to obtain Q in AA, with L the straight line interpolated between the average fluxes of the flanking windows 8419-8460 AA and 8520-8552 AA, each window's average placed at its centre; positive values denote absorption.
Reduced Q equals -1.0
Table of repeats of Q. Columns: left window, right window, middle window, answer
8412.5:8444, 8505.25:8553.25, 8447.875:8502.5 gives -2.0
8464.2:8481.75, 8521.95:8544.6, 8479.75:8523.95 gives -0.6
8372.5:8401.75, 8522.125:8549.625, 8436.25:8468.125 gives -1.6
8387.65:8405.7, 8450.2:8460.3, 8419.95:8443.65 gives 0.6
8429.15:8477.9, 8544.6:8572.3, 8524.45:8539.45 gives 0.2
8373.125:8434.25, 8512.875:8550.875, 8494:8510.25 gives -0.3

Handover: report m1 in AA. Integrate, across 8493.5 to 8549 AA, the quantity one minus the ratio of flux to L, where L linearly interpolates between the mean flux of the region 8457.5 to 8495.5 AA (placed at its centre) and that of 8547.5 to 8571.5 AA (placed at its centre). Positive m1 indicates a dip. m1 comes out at 2.71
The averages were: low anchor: 6.2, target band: 5.8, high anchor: 6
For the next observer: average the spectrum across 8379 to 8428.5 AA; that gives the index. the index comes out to 6.16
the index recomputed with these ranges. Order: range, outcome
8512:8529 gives 6.03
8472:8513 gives 6.08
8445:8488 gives 6.24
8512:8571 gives 5.85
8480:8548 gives 5.89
